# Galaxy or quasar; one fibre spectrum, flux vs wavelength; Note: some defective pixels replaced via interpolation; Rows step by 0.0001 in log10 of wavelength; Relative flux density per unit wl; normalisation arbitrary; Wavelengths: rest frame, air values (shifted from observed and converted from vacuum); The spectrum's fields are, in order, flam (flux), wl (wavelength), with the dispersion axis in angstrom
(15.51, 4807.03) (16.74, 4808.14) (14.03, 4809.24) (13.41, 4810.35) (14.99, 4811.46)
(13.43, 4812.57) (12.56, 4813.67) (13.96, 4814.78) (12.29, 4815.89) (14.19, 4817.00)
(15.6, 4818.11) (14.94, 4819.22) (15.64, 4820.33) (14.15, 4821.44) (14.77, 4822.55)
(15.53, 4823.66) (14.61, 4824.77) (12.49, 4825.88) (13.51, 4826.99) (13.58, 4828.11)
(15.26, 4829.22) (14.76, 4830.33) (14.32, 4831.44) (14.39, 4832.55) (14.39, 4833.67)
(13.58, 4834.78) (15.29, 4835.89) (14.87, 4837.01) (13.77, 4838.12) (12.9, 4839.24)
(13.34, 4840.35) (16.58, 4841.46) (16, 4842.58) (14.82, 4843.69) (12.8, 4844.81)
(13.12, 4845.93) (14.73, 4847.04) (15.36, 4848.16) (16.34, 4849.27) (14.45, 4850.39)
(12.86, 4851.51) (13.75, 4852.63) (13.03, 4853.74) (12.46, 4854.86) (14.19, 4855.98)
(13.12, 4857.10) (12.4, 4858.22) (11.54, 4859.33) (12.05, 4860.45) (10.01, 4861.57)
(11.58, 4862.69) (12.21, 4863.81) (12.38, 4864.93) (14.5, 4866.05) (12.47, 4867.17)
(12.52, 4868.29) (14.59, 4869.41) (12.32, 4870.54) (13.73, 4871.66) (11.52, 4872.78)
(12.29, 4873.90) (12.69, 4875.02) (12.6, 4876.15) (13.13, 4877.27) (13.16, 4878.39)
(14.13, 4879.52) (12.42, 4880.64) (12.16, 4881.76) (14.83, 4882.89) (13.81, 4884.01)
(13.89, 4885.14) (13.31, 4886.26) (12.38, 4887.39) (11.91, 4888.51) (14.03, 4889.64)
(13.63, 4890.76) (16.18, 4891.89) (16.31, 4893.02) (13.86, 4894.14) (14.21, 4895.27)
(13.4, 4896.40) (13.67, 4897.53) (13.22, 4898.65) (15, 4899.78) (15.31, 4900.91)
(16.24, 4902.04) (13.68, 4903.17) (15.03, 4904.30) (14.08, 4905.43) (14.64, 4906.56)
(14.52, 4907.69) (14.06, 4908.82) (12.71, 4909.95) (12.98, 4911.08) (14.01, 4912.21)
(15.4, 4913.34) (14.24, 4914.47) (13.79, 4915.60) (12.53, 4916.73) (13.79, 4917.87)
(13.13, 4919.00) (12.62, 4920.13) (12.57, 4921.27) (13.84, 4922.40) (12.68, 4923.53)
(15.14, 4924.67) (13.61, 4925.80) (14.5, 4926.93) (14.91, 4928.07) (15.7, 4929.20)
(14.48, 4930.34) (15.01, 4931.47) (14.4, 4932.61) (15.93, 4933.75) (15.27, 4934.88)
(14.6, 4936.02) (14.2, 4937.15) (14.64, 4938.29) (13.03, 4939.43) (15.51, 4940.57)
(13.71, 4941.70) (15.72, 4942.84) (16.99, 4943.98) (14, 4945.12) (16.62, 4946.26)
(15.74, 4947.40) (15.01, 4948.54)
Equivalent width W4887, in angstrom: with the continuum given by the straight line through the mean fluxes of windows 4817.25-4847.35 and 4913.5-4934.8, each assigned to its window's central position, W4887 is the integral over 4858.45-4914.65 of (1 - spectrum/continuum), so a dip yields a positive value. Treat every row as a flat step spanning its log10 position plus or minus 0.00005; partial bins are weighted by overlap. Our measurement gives 3.0 angstrom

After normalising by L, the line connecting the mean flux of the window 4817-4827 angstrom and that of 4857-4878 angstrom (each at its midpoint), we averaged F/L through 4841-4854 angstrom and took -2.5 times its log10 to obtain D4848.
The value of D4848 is -0.08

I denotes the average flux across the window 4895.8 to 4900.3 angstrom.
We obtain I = 13.8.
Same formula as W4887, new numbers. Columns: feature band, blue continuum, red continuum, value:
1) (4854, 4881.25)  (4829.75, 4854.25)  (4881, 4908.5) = 3.0 angstrom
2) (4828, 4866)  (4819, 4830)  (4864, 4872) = 0.2 angstrom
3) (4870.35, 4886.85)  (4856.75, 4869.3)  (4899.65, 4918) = -0.1 angstrom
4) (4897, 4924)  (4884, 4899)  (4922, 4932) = 0.5 angstrom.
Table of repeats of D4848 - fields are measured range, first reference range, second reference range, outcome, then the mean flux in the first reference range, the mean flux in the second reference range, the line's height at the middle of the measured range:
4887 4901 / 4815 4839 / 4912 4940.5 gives 0.01 mag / 14.3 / 14.2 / 14.2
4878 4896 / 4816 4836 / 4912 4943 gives 0.04 mag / 14.4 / 14.2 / 14.3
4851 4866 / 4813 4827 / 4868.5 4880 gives 0.07 mag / 14.2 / 13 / 13.3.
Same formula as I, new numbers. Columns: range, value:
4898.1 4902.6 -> 14.9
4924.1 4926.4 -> 14.4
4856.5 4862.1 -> 11.9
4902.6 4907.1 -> 14.3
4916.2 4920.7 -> 13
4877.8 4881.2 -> 13.2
